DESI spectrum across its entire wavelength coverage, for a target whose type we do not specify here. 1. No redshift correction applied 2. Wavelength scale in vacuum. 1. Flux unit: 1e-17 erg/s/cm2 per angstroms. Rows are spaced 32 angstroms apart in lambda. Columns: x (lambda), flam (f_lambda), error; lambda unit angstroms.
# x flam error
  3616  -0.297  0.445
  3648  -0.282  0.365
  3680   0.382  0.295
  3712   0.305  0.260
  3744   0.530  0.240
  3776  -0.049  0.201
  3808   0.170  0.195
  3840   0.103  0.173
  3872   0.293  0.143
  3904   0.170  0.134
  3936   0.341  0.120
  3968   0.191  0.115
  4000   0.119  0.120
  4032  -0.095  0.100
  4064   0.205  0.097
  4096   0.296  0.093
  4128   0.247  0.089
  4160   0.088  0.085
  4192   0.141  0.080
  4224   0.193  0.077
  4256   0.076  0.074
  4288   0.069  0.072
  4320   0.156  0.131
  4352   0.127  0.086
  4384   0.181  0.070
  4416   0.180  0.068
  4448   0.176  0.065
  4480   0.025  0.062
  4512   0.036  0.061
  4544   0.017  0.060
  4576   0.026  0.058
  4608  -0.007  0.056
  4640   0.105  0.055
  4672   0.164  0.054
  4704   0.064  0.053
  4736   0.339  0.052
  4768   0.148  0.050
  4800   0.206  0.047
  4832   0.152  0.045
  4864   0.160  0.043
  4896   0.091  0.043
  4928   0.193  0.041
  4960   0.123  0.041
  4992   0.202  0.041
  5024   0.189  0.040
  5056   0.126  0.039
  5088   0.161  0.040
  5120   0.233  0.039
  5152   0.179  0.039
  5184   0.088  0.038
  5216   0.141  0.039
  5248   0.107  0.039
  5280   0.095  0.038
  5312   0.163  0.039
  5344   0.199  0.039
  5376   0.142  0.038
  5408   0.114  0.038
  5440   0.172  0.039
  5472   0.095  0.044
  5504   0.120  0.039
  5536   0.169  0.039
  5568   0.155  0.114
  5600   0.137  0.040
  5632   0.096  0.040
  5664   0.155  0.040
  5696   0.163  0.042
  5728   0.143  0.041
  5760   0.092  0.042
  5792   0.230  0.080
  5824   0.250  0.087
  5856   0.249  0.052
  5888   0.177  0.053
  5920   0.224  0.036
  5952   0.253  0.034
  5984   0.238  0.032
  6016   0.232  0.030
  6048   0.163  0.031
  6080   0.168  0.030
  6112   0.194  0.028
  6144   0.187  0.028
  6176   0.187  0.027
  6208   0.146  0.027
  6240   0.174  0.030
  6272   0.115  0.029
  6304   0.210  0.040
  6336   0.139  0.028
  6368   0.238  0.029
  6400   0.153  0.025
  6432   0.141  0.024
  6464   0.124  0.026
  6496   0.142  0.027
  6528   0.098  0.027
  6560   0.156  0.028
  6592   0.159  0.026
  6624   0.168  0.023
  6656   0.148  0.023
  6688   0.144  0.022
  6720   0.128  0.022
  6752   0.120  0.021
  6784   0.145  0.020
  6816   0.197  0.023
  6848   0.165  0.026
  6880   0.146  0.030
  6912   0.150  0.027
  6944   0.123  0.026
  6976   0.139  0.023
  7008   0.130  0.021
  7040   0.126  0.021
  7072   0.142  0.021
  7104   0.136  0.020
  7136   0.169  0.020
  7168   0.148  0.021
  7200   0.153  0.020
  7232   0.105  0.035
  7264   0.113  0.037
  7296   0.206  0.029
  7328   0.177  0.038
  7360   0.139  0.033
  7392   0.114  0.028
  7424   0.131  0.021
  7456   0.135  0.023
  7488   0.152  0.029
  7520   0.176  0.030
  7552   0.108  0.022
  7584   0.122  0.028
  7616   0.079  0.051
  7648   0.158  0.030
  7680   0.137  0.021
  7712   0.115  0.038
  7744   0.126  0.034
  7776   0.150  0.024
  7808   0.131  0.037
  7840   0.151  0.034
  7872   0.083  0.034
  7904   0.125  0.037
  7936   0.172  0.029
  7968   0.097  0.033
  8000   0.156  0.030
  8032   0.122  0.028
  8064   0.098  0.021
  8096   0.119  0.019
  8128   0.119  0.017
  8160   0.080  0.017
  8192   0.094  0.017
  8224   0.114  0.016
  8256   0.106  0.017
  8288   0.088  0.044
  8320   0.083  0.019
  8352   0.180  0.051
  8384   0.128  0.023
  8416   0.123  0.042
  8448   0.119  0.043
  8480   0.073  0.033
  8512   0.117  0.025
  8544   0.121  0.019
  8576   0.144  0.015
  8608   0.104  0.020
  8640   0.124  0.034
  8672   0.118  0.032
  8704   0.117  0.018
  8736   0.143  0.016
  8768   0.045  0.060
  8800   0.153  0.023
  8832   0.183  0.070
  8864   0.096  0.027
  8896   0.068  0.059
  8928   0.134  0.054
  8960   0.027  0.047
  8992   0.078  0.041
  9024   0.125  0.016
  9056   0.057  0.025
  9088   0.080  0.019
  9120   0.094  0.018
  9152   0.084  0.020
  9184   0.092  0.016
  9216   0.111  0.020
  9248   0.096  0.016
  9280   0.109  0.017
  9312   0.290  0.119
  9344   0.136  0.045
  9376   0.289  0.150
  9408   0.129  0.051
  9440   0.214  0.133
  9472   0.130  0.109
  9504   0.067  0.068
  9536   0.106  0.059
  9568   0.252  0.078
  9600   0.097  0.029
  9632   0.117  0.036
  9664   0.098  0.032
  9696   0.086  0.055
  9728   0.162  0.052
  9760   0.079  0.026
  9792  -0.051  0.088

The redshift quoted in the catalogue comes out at 0.27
